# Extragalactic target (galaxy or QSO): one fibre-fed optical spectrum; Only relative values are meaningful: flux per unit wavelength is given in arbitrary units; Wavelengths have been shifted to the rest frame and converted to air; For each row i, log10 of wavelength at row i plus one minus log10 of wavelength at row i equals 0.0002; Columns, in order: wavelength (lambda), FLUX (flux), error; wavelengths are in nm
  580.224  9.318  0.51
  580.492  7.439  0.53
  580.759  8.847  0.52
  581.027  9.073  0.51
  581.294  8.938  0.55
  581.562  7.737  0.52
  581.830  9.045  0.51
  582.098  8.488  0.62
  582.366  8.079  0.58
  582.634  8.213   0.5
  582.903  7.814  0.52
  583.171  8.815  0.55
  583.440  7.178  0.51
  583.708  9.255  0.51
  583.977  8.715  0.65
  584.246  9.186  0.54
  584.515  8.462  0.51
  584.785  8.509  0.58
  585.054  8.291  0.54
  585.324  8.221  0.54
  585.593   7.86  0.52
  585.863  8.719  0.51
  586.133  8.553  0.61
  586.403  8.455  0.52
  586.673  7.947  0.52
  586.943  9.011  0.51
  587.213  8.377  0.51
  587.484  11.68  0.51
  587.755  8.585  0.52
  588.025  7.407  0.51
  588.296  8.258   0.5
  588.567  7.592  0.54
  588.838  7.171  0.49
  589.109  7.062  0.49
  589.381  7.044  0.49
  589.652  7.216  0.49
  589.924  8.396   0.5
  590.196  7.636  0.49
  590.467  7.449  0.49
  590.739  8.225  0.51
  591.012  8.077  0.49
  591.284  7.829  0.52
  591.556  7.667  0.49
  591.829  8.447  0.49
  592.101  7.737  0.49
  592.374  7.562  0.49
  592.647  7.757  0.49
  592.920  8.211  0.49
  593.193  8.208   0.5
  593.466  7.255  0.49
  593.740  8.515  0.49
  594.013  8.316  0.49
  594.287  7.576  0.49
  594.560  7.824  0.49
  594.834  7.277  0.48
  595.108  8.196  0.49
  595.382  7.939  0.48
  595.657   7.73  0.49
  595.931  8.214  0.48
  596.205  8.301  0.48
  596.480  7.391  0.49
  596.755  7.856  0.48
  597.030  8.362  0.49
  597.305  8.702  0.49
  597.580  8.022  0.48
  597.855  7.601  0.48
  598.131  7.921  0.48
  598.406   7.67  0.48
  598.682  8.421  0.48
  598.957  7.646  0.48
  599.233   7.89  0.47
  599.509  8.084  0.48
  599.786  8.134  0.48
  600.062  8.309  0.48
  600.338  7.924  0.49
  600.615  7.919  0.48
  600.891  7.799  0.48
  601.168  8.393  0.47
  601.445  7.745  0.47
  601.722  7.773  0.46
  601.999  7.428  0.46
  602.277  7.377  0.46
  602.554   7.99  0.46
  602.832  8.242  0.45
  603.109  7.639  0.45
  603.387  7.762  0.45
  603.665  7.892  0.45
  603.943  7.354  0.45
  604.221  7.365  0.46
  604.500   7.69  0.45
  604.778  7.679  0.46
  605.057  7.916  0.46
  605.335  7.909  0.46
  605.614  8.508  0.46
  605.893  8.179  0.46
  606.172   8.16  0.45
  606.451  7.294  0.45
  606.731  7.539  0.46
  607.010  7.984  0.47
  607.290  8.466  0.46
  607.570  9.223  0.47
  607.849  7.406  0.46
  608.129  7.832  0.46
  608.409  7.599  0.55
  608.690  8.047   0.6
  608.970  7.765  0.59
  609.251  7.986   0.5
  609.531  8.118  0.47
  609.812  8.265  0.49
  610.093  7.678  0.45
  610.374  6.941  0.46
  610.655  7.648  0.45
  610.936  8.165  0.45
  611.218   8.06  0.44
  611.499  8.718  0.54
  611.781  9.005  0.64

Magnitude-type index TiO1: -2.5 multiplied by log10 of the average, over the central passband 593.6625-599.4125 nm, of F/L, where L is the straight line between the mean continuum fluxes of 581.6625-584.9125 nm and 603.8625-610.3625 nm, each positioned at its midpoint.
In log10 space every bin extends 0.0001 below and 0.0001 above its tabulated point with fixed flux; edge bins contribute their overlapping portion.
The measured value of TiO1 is 0.03 mag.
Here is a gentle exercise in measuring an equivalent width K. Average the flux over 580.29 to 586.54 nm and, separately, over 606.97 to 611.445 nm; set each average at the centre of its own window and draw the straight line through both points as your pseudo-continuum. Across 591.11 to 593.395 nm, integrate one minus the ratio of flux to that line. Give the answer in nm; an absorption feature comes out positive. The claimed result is 0.101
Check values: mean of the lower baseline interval 8.44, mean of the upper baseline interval 7.96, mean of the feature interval 7.91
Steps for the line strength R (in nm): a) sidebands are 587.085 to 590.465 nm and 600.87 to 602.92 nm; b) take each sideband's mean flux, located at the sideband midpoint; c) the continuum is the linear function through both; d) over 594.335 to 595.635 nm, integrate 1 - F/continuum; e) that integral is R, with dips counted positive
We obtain 0.02 nm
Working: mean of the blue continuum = 8.01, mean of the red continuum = 7.83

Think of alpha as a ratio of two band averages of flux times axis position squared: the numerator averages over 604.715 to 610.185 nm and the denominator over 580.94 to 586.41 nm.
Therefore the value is 1.02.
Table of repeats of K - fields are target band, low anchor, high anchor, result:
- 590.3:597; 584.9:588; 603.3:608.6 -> 0.37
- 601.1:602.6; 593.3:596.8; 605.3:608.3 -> 0.04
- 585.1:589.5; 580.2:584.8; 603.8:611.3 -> 0.06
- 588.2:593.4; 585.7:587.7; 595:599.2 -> 0.49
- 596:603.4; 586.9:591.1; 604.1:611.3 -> 0.02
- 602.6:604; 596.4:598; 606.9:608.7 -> 0.04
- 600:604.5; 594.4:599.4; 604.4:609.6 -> 0.09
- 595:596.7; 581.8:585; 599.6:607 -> 0.03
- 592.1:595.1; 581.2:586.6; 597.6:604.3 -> 0.09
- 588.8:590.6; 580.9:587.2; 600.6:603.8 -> 0.18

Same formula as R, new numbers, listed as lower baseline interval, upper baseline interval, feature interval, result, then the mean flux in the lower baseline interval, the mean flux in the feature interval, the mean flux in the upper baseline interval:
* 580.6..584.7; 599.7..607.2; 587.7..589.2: 0.123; 8.52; 7.65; 7.85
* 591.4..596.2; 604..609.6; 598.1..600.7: -0.025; 7.92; 8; 7.92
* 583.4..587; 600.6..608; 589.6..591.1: 0.082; 8.48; 7.86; 7.88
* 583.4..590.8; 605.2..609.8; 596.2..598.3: 0.034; 8.24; 7.99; 8.01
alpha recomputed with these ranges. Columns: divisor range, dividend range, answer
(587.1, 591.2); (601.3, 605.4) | 1.01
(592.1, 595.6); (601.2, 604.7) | 1.01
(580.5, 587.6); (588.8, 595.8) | 0.94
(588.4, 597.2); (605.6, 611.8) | 1.08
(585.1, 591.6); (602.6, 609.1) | 1.03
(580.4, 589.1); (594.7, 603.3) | 0.99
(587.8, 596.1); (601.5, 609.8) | 1.06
